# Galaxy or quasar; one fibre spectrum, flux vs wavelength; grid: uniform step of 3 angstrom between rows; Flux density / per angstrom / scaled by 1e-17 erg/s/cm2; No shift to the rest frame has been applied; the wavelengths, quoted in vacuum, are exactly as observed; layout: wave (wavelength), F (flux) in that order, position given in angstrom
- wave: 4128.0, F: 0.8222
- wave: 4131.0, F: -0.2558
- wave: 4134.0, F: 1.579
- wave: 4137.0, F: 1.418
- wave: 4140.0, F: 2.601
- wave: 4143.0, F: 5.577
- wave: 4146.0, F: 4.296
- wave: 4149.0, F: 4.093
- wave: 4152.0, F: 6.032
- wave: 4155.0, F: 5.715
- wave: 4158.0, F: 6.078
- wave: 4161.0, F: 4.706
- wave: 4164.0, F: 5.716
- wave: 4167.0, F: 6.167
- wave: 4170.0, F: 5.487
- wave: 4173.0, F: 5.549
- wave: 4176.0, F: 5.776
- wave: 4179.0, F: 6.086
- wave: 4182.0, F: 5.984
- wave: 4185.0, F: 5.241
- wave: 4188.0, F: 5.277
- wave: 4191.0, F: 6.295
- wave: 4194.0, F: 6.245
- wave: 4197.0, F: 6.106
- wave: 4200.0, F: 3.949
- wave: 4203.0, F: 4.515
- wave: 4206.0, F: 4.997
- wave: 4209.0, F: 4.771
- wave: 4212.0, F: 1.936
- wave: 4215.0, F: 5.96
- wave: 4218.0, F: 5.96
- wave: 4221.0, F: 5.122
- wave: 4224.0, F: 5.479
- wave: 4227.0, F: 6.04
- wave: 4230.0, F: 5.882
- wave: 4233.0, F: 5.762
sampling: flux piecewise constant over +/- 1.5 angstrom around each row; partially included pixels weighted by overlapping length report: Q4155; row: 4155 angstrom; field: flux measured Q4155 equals 5.715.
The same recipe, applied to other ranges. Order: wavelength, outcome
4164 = 5.716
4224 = 5.479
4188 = 5.277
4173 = 5.549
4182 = 5.984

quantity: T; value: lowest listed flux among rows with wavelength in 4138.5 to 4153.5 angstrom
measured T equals 2.601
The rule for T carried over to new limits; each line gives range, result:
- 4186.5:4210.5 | 3.949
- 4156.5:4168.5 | 4.706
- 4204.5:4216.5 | 1.936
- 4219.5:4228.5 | 5.122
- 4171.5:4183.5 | 5.549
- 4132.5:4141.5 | 1.418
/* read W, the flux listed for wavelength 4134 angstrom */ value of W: 1.579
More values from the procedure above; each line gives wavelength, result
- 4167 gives 6.167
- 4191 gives 6.295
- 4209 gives 4.771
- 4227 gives 6.04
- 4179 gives 6.086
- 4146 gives 4.296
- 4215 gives 5.96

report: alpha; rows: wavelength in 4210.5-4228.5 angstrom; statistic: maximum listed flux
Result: 6.04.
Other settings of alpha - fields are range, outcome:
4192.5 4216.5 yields 6.245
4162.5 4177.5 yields 6.167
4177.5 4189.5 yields 6.086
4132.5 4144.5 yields 5.577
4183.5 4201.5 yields 6.295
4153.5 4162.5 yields 6.078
